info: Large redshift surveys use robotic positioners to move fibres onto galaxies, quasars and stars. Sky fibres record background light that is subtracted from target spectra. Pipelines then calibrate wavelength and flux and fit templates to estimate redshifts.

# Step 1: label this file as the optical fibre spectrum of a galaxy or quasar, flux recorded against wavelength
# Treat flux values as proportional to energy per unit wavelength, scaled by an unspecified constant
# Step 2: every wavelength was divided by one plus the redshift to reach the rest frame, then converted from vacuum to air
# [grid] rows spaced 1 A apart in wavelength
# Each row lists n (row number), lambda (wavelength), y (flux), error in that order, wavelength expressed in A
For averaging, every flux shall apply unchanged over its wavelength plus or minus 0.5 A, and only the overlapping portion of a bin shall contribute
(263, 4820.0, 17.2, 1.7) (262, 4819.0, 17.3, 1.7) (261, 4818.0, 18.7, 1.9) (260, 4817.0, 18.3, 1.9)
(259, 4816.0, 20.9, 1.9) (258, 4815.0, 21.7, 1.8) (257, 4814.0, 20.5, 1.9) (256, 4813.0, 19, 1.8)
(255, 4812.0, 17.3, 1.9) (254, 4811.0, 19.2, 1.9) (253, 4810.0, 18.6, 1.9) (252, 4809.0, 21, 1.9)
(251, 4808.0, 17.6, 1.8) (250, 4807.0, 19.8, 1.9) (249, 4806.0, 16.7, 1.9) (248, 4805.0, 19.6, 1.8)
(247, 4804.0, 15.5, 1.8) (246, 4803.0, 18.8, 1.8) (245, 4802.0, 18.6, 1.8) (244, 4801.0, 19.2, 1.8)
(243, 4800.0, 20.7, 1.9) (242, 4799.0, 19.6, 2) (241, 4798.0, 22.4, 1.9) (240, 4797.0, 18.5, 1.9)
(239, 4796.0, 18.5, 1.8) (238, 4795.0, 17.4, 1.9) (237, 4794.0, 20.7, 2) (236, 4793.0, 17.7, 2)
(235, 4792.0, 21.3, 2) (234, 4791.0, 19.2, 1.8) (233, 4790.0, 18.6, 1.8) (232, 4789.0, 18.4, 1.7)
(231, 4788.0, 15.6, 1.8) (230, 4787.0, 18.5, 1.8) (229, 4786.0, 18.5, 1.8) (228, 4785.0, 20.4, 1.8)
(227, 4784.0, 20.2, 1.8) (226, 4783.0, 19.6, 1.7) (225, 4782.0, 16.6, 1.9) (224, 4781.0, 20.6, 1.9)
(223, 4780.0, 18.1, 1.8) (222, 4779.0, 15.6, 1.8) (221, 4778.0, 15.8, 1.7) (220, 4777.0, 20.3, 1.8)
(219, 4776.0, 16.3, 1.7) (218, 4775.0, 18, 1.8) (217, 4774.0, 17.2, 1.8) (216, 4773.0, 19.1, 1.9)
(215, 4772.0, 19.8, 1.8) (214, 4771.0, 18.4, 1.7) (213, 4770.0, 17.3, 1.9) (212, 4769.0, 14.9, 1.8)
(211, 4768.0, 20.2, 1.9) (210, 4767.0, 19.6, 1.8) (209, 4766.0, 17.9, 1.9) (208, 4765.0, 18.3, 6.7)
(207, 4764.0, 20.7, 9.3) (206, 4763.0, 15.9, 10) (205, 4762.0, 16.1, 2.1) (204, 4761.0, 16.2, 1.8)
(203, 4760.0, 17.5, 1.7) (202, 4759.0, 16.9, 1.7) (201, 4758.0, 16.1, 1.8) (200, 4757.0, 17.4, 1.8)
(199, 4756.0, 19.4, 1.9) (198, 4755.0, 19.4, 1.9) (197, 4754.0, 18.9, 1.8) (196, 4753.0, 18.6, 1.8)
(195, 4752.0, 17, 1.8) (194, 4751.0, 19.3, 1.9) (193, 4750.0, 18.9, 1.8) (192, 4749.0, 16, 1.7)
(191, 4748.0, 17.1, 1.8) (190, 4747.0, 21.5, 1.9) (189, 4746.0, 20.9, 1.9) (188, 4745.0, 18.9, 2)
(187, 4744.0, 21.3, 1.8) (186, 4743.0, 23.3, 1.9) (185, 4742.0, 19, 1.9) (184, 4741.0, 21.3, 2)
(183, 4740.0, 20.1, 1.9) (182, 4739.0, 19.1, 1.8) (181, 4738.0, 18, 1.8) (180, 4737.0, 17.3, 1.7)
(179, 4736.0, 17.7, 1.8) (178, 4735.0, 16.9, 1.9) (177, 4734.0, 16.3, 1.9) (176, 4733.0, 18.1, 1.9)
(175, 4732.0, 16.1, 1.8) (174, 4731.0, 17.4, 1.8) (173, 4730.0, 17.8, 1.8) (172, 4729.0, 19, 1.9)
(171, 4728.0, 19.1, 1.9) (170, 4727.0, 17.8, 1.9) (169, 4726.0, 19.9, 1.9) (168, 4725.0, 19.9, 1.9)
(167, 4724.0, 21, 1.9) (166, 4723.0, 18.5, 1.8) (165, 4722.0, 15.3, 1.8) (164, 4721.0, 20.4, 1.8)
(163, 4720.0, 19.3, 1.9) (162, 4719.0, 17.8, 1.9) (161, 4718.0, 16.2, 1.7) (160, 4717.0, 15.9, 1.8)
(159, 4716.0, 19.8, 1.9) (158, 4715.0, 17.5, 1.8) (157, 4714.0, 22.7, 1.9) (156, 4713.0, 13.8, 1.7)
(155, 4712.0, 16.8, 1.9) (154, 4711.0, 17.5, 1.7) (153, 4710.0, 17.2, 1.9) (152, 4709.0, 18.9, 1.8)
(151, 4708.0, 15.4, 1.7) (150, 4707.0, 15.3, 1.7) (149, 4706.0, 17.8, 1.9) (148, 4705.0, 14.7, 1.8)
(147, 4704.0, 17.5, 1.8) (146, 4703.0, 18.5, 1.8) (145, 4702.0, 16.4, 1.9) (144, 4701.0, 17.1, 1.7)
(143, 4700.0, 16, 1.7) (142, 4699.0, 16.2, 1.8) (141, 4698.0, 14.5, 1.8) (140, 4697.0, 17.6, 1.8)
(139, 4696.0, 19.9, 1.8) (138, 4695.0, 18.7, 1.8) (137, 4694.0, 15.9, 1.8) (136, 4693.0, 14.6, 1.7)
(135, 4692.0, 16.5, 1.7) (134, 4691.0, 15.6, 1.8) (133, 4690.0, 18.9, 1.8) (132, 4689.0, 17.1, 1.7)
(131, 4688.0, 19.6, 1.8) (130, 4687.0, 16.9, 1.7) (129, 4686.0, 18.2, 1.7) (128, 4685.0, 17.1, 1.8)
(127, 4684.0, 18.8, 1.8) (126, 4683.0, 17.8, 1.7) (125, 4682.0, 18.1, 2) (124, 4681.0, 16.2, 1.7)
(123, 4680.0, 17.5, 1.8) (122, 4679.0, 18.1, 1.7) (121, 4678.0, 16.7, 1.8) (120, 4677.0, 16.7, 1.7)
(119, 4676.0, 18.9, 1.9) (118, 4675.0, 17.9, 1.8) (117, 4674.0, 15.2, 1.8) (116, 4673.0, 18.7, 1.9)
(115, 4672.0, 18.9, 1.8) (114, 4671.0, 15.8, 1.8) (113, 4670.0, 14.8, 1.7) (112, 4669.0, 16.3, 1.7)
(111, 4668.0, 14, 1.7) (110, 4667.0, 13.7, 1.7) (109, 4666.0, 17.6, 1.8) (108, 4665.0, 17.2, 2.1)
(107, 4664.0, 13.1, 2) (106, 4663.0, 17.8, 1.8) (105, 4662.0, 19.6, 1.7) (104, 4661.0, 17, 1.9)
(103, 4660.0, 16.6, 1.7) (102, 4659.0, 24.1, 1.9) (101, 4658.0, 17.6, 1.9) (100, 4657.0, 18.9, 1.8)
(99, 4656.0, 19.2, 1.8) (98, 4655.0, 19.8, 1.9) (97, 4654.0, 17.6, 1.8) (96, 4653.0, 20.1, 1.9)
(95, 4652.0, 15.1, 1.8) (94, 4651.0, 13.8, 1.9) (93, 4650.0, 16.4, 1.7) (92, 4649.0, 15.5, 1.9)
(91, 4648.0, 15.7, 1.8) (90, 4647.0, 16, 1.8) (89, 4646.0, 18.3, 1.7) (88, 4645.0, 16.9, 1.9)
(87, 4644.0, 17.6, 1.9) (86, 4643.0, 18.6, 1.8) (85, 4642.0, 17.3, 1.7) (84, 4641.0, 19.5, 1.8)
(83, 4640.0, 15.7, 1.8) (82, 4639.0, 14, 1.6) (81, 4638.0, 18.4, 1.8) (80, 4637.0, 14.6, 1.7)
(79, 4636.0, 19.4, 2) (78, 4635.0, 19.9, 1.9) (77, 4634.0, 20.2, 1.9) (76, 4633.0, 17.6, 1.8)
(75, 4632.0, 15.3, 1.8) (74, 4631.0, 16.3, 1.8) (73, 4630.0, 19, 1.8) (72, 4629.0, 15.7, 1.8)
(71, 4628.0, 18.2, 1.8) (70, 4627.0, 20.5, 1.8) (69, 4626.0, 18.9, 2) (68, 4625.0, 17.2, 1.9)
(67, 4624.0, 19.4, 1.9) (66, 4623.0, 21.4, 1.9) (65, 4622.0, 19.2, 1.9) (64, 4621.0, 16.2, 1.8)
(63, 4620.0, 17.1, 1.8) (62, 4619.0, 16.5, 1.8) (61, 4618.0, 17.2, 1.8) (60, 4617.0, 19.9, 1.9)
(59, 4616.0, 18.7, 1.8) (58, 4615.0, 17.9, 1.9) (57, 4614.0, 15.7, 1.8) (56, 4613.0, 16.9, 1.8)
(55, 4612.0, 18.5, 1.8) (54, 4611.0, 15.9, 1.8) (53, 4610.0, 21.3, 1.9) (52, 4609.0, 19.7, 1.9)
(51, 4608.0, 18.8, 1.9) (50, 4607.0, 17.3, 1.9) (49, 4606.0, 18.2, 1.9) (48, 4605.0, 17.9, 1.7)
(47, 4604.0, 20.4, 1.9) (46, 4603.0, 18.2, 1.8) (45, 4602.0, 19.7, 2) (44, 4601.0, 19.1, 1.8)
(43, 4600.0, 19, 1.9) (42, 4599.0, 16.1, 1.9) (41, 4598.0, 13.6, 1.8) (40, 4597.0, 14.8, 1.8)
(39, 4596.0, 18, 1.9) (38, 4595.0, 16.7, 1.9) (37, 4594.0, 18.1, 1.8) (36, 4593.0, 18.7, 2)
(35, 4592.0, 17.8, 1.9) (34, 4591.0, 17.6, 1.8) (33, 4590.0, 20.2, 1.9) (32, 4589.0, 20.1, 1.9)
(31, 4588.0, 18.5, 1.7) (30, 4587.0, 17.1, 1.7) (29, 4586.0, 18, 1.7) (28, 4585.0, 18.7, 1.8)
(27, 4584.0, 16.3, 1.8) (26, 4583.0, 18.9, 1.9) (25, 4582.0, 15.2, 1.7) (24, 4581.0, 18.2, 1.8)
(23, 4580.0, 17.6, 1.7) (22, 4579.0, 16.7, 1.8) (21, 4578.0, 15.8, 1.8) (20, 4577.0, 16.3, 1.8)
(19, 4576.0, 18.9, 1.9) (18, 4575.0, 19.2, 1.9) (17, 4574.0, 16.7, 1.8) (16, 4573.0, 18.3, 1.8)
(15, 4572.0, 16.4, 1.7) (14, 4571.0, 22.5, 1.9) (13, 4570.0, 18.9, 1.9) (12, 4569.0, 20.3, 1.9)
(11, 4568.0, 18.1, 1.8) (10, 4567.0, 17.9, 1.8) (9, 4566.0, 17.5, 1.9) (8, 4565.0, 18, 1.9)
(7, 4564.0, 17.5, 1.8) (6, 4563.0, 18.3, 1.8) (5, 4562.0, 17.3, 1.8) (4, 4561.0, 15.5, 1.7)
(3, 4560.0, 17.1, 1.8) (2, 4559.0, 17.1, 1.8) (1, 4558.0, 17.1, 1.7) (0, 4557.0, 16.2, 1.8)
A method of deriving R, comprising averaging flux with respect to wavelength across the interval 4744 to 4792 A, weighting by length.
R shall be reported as 18.3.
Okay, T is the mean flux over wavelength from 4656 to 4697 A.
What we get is 17.3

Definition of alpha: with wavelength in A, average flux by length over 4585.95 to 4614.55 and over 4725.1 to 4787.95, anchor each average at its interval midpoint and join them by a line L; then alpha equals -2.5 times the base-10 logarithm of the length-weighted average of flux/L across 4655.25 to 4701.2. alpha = 0.06 mag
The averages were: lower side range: 18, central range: 17.3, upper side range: 18.4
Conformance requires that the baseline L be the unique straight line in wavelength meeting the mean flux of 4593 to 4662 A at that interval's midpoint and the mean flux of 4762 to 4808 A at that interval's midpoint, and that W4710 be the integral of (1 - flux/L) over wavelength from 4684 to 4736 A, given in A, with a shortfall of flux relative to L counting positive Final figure 1.88 A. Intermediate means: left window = 17.8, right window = 18.5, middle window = 17.5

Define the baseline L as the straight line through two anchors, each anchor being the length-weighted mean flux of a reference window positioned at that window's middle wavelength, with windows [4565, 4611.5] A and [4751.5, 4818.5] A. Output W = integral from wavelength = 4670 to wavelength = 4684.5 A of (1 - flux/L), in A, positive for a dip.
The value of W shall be 0.7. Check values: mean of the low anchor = 18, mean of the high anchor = 18.5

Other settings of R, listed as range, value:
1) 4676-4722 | 17.3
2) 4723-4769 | 18.5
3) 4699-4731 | 17.7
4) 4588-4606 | 18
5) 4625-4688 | 17.4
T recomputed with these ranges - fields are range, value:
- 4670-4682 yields 17.3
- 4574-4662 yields 17.8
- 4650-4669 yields 17.3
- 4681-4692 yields 17.7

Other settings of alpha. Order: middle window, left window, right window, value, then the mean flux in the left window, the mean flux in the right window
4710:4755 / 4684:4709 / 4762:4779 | -0.06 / 17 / 18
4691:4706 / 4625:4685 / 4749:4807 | 0.06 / 17.4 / 18.4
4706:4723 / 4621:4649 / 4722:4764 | 0.04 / 17.7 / 18.5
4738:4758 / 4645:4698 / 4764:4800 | -0.06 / 17.2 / 18.6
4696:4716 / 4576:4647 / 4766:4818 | 0.08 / 17.8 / 18.7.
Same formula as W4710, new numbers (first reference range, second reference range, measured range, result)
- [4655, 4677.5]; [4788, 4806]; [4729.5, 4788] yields 0.5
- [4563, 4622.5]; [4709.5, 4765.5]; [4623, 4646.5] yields 0.3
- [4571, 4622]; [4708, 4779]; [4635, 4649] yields 0.7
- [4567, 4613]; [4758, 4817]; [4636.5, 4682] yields 2.8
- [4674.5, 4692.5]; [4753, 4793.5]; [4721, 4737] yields -0.2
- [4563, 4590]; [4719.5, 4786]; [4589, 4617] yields 0.1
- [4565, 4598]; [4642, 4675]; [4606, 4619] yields -0.4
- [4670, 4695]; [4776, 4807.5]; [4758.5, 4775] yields 0.5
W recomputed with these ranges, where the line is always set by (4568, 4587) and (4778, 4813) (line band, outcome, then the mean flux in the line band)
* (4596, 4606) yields 0.18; 17.7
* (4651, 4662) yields -0.13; 18.4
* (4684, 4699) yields 0.91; 17.2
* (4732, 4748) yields -0.53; 19.1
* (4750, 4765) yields 0.59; 17.9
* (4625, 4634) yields 0.16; 17.8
